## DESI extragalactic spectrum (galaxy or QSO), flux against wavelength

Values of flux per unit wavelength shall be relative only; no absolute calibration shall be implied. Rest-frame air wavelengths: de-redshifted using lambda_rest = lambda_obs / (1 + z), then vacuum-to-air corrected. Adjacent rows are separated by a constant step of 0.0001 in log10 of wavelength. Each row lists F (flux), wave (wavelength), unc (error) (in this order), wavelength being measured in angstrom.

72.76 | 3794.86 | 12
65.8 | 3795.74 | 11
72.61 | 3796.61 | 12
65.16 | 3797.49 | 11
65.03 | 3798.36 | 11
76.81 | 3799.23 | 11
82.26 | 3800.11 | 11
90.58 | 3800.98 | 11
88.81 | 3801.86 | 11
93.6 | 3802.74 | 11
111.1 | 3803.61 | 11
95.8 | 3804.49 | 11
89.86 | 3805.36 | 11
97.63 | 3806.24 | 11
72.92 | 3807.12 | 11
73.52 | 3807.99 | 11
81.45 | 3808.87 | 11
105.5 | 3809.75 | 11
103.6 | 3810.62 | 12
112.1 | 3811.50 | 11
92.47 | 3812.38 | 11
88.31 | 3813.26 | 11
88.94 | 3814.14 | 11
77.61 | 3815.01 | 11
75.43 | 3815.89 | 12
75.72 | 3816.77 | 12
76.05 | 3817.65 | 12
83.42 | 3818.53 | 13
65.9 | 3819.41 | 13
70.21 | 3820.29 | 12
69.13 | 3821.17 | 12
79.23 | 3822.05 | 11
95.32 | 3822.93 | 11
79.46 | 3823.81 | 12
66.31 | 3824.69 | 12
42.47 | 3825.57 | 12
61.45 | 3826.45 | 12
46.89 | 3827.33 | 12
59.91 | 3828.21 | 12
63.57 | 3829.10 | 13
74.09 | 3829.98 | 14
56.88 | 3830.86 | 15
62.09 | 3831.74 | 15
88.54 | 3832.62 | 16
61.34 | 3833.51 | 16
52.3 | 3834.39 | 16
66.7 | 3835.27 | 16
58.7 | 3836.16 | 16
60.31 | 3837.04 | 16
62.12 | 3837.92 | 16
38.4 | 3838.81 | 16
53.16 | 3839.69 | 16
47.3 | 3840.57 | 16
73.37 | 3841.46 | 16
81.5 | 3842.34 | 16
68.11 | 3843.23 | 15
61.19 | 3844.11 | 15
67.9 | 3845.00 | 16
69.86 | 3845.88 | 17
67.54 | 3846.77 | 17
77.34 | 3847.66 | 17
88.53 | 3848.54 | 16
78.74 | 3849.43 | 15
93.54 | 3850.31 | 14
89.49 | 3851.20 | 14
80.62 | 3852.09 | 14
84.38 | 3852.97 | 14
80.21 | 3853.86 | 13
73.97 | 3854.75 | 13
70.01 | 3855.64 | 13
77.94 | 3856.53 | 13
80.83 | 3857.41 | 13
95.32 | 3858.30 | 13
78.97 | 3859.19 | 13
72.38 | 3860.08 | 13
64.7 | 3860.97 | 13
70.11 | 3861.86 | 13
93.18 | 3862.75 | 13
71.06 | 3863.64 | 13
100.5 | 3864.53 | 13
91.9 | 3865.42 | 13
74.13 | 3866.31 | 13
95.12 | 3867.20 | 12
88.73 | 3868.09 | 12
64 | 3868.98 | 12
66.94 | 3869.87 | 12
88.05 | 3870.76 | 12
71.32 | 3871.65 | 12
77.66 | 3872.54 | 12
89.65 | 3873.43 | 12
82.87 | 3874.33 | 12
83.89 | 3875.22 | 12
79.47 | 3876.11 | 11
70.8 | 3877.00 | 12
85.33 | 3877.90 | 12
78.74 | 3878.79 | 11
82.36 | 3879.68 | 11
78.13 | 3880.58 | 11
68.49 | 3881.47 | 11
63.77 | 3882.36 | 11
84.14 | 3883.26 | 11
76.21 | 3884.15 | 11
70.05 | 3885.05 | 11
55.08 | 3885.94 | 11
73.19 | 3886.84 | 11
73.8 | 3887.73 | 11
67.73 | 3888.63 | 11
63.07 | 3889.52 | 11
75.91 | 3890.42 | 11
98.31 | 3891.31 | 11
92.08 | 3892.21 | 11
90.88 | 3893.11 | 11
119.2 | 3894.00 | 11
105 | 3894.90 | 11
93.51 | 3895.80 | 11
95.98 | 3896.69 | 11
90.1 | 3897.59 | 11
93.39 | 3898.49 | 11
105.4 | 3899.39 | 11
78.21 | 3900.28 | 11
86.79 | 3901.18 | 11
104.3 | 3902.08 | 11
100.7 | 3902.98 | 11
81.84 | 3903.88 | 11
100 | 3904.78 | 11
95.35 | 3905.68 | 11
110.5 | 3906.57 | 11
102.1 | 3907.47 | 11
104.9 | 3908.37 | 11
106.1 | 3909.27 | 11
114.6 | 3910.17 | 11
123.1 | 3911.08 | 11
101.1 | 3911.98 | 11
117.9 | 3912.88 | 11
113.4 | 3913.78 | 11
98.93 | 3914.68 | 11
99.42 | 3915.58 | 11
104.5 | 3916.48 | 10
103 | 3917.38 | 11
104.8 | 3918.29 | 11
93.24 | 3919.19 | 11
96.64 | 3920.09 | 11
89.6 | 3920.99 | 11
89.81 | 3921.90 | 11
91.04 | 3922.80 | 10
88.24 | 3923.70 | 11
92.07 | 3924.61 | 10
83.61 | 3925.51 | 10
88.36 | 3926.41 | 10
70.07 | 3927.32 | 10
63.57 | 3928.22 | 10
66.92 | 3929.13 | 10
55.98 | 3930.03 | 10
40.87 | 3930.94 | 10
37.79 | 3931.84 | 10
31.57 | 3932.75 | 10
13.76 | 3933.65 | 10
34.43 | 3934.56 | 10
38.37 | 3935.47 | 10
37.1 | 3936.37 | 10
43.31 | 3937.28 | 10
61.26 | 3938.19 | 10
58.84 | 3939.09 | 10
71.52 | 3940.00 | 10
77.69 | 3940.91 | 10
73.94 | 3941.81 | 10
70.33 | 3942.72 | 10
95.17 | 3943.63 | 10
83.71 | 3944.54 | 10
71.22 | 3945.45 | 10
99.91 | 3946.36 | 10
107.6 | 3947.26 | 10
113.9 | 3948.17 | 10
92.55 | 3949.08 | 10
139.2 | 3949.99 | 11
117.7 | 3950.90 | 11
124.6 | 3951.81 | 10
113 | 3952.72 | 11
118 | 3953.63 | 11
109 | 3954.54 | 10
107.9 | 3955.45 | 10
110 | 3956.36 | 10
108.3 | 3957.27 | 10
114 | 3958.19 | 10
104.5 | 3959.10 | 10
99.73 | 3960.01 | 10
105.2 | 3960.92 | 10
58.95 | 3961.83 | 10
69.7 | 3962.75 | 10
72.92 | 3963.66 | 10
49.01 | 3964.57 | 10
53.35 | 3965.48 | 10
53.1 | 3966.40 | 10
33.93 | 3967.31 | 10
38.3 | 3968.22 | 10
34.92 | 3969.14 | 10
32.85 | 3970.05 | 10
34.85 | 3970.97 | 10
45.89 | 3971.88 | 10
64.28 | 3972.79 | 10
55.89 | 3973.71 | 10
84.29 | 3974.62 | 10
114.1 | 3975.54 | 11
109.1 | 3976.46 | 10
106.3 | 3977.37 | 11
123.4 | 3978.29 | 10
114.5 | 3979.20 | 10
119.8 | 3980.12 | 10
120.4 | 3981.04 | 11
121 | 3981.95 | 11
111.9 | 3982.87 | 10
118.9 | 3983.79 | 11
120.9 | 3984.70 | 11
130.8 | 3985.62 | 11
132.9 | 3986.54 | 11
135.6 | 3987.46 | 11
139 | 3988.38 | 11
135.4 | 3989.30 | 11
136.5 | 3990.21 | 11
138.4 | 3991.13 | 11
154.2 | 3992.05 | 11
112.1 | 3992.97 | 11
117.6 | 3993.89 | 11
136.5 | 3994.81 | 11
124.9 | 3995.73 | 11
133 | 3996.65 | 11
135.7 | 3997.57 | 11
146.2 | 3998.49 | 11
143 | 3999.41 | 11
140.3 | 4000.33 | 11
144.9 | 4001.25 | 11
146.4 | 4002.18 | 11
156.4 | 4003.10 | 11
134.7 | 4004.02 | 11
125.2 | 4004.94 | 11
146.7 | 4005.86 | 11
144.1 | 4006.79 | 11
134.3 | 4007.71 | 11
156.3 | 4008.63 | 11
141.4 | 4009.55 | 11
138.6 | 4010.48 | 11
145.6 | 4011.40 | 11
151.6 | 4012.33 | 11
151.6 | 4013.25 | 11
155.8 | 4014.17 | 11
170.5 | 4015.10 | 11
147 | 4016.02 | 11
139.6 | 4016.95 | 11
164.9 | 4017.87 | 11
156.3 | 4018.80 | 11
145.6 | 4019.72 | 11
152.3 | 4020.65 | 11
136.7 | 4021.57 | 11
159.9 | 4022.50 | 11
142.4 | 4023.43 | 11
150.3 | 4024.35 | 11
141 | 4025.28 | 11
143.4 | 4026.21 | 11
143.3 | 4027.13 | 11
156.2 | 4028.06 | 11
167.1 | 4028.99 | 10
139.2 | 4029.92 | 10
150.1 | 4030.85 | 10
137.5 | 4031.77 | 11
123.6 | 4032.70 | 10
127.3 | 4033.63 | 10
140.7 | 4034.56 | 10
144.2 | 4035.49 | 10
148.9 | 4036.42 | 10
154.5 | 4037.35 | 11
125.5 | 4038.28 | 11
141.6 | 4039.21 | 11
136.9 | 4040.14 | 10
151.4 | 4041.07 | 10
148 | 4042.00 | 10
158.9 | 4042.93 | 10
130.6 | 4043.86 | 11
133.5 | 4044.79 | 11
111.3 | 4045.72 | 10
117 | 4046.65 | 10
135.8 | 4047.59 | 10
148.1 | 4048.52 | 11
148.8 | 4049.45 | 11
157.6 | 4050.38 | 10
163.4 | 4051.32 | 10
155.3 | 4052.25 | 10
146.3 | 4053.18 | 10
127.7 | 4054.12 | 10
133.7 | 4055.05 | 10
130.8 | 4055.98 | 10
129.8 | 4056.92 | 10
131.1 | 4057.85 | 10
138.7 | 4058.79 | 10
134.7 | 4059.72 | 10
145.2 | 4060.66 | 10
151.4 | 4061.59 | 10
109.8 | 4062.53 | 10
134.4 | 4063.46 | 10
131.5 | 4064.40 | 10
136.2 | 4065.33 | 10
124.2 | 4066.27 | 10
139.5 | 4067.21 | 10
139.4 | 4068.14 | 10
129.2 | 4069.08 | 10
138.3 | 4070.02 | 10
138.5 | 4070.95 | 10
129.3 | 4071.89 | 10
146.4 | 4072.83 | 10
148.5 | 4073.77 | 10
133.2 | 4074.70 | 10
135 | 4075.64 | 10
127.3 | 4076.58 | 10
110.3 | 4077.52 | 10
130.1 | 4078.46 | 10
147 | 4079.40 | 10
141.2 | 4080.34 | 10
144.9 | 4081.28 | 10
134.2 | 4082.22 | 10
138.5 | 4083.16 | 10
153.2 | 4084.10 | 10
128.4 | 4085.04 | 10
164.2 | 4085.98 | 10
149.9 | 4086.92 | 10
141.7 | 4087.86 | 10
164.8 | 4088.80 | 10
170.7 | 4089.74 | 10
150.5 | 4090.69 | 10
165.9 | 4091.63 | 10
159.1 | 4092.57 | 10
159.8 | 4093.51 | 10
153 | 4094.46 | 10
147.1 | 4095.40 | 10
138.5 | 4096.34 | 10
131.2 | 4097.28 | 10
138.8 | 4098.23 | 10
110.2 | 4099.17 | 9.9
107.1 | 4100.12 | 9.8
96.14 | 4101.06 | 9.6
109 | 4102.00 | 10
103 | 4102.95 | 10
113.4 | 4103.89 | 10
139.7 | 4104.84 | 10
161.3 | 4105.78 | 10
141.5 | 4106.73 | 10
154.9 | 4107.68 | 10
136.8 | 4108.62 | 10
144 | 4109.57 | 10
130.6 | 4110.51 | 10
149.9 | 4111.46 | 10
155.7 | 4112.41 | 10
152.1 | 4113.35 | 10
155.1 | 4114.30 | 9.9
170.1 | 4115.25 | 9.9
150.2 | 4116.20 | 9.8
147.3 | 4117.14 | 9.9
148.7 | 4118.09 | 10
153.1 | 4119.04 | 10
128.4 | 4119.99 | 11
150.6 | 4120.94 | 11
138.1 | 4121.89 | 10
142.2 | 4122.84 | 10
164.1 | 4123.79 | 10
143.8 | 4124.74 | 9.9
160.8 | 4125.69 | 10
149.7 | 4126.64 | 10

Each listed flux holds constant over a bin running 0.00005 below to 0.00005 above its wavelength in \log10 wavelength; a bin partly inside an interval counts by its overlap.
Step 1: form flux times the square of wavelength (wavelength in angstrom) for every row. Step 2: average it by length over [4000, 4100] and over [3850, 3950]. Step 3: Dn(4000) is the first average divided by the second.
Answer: 1.86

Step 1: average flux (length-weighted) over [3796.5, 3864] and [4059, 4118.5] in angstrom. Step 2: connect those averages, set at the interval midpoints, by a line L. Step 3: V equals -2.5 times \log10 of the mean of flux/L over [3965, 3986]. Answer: 0.31 mag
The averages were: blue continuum 75.7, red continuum 140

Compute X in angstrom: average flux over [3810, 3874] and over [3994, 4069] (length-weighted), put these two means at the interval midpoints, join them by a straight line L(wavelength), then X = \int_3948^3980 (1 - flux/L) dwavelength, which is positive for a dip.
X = 8.4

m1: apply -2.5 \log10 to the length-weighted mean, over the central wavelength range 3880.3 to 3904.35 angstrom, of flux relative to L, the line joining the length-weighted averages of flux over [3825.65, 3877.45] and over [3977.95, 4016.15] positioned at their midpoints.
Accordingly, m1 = 0.08 mag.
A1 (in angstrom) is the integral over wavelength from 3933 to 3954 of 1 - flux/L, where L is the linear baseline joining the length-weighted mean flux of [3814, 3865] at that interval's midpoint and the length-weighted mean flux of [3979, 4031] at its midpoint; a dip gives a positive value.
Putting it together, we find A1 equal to 6.5 angstrom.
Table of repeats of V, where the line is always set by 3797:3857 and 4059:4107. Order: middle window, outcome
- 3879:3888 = 0.221 mag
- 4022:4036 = -0.161 mag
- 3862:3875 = 0.042 mag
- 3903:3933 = 0.079 mag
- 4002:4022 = -0.220 mag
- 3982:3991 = -0.133 mag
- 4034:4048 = -0.091 mag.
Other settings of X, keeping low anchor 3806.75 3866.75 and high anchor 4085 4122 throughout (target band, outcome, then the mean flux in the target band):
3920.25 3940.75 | 7.6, 62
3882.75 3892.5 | 1.4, 75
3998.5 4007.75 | -2.0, 142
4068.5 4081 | 0.0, 135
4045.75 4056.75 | -0.9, 141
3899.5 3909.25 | -0.6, 97.3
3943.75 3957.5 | -0.5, 107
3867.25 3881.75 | 0.9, 79.1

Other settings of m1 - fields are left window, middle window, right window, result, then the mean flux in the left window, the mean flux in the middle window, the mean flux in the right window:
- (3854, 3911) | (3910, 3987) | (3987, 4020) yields 0.32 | 85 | 85.8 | 142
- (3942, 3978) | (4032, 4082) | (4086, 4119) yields -0.11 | 85.1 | 137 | 143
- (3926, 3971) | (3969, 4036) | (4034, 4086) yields -0.22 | 74.4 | 130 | 138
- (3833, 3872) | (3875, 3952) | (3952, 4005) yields 0.06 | 74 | 84.4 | 106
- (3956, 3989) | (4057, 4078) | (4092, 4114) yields -0.09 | 90.3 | 134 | 137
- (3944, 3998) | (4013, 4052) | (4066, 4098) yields -0.17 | 101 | 145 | 143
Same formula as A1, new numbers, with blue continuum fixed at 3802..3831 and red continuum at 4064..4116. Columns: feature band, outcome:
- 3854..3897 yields 5.7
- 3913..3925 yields 0.5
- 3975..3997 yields -1.5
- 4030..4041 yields -1.0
